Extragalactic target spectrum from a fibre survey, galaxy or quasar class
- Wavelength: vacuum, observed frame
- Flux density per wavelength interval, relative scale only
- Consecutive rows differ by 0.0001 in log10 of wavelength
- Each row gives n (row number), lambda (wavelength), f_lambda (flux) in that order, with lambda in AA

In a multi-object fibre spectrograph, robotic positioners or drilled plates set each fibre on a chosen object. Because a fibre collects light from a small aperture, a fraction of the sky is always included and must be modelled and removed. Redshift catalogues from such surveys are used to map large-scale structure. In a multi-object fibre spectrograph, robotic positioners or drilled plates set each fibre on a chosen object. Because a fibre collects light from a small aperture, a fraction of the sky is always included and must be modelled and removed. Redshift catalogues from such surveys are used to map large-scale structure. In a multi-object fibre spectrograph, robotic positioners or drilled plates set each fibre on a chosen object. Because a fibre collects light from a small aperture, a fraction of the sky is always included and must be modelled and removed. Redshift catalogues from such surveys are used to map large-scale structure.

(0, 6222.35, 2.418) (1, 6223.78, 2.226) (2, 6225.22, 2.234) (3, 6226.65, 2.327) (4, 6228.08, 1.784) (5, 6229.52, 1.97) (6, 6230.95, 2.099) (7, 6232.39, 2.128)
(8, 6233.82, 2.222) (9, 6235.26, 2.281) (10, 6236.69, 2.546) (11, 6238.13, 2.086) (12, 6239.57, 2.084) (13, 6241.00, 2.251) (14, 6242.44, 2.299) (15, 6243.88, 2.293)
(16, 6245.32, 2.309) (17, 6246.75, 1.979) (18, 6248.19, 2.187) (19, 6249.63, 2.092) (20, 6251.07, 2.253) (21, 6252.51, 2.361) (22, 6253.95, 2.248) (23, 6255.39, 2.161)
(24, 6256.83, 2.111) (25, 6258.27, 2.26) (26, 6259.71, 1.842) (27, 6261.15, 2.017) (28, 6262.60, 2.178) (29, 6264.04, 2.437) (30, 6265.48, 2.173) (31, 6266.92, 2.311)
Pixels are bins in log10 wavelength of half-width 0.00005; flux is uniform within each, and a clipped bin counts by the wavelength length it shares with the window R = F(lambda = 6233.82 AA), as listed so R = 2.222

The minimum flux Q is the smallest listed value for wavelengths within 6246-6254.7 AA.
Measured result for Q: 1.979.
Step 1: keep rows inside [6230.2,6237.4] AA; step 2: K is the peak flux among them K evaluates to 2.546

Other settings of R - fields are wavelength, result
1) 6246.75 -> 1.979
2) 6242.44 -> 2.299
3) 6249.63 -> 2.092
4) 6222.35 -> 2.418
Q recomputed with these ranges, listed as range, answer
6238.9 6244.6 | 2.084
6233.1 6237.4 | 2.222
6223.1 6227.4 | 2.226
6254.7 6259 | 2.111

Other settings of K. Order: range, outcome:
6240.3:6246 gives 2.309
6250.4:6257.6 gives 2.361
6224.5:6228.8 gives 2.327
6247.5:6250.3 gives 2.187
